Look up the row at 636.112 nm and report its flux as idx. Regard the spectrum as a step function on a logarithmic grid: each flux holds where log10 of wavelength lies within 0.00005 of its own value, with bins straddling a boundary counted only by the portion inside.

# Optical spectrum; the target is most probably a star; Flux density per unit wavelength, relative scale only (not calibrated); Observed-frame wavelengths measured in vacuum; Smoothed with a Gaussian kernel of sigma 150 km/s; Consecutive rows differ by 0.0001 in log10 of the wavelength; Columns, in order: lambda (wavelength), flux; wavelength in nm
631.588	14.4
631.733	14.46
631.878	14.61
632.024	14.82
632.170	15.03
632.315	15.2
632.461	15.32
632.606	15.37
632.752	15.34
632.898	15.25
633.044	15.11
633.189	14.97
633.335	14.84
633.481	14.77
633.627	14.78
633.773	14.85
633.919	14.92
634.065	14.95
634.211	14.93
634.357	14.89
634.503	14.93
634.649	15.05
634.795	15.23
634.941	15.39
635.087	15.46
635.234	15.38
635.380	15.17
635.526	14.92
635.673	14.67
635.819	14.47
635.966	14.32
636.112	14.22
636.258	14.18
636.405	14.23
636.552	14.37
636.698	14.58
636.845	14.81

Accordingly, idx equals 14.22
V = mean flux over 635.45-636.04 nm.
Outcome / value 14.6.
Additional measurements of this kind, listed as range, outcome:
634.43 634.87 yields 15.1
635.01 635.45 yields 15.3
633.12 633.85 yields 14.8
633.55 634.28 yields 14.9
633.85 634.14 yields 14.9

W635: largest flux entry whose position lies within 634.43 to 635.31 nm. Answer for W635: 15.46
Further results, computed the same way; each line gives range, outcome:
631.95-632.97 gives 15.37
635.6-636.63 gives 14.67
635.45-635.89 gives 14.92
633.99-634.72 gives 15.05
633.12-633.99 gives 14.97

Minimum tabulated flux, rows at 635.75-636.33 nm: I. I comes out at 14.18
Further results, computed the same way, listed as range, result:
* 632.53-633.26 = 14.97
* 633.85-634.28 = 14.92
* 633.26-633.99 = 14.77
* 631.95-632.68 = 14.82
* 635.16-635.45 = 15.17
